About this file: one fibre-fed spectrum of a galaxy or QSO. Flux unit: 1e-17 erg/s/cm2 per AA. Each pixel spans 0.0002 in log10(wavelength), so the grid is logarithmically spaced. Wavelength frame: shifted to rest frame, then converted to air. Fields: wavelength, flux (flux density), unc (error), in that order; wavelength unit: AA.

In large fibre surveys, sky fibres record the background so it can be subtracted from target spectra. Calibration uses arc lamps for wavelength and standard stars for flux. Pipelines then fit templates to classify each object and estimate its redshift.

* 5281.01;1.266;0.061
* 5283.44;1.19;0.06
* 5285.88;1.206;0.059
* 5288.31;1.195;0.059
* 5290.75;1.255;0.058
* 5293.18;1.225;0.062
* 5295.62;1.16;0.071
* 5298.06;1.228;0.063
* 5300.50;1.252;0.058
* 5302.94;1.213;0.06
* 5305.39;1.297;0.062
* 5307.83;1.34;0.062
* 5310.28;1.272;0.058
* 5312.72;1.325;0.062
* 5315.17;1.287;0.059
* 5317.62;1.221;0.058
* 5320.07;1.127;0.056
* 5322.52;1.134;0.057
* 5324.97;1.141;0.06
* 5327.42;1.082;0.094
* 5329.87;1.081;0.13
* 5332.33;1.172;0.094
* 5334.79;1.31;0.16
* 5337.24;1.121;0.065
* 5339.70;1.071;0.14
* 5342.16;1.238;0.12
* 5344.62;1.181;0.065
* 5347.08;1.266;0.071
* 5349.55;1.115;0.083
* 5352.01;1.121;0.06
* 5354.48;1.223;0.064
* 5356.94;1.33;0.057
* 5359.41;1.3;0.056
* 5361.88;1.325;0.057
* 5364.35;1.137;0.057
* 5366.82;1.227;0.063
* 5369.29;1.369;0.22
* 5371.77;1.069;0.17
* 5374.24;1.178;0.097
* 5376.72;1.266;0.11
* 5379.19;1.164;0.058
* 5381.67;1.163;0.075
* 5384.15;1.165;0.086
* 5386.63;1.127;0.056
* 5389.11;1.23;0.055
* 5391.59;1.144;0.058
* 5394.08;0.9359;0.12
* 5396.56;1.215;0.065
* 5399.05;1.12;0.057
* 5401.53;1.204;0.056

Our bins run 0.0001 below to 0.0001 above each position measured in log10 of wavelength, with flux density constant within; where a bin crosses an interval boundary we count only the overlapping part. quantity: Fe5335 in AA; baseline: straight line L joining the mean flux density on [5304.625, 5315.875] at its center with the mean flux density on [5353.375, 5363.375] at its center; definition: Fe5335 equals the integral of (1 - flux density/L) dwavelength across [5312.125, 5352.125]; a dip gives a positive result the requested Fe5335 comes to 3.8 AA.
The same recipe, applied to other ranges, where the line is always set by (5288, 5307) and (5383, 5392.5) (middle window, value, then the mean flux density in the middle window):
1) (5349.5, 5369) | -0.8 AA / 1.24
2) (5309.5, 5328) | 0.2 AA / 1.2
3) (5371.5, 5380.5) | 0.0 AA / 1.18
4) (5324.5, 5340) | 0.8 AA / 1.14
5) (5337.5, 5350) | 0.3 AA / 1.17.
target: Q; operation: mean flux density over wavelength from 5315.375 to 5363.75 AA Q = 1.19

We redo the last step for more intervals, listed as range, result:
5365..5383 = 1.2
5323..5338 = 1.15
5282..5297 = 1.21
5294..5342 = 1.2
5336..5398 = 1.19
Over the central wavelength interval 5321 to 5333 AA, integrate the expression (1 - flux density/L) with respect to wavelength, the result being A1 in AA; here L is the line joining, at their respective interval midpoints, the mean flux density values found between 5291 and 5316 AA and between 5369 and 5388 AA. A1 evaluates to 1.1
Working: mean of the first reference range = 1.26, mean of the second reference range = 1.18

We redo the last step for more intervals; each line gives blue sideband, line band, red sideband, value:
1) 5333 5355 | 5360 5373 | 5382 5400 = -0.8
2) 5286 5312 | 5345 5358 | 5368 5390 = 0.0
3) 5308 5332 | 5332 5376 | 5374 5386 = -0.8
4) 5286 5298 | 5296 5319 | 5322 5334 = -1.8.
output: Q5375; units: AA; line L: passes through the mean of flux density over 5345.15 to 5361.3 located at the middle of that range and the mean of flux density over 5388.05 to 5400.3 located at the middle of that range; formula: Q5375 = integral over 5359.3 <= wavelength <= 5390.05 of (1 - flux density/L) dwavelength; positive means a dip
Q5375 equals -0.8 AA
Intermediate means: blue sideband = 1.23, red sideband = 1.13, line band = 1.21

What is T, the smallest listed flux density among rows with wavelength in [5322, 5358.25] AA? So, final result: 1.071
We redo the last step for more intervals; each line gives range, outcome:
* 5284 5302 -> 1.16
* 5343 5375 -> 1.069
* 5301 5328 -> 1.082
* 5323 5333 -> 1.081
